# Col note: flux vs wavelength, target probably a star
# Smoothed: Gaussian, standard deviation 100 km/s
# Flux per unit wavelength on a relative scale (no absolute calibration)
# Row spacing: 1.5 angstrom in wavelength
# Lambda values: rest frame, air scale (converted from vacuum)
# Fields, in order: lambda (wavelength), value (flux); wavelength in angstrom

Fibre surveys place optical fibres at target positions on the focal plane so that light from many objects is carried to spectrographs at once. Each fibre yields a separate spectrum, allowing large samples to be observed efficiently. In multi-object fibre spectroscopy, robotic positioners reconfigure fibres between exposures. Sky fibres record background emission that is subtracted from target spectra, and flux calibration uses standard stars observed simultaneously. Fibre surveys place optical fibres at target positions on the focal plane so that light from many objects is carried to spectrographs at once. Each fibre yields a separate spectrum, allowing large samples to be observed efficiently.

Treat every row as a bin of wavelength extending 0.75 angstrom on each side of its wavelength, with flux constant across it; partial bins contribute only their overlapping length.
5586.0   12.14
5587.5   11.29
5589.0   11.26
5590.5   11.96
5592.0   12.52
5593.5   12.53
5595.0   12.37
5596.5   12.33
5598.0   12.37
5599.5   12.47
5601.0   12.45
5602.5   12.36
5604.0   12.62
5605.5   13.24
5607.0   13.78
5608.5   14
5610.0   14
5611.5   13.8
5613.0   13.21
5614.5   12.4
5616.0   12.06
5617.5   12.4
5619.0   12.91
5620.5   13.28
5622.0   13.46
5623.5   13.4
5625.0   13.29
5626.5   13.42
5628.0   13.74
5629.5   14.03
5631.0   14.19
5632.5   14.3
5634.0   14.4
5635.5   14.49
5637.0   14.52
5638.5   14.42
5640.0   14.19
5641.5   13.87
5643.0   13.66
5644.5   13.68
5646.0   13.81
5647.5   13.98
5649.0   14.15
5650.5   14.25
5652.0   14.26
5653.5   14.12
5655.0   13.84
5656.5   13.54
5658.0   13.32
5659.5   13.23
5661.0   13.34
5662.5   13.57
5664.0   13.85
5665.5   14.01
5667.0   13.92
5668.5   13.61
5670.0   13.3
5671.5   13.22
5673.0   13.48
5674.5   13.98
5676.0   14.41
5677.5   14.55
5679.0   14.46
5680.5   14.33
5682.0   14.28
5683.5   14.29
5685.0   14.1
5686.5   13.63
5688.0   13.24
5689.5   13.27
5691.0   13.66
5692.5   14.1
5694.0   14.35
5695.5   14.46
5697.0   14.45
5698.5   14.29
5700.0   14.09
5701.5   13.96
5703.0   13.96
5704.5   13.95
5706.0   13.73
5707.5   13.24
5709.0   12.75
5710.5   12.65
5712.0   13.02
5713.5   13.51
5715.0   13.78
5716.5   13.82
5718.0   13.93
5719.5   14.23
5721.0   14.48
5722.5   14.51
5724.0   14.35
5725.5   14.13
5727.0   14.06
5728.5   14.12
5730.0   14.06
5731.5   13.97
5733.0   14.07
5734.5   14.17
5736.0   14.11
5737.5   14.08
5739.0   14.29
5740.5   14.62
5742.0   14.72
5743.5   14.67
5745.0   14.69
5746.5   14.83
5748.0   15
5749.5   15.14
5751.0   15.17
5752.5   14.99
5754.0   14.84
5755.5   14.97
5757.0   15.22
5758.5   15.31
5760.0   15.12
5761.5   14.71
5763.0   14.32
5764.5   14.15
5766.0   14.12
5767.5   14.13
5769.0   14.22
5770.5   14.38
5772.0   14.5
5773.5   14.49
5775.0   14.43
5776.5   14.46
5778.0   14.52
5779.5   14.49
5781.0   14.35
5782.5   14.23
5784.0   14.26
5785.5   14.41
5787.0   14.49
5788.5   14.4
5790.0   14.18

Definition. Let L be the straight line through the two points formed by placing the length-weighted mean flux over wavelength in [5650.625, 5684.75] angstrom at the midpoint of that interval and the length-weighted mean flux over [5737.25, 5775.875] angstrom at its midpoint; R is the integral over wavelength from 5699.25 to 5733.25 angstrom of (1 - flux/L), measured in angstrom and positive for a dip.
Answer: 1.1 angstrom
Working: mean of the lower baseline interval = 13.9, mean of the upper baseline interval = 14.7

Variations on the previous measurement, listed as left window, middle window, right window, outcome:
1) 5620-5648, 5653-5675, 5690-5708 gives 0.55 angstrom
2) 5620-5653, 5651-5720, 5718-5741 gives 1.36 angstrom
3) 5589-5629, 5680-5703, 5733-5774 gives -0.23 angstrom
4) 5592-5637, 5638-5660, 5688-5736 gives -0.69 angstrom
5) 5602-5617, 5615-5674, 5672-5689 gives -0.49 angstrom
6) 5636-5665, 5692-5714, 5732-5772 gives 0.76 angstrom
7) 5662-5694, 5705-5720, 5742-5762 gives 0.97 angstrom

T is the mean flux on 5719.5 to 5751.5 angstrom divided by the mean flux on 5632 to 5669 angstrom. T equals 1.04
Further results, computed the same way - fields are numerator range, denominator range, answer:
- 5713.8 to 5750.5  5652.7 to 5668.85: 1.05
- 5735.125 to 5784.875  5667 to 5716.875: 1.06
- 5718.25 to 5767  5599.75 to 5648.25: 1.07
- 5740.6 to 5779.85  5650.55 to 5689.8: 1.06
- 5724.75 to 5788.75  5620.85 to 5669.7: 1.05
